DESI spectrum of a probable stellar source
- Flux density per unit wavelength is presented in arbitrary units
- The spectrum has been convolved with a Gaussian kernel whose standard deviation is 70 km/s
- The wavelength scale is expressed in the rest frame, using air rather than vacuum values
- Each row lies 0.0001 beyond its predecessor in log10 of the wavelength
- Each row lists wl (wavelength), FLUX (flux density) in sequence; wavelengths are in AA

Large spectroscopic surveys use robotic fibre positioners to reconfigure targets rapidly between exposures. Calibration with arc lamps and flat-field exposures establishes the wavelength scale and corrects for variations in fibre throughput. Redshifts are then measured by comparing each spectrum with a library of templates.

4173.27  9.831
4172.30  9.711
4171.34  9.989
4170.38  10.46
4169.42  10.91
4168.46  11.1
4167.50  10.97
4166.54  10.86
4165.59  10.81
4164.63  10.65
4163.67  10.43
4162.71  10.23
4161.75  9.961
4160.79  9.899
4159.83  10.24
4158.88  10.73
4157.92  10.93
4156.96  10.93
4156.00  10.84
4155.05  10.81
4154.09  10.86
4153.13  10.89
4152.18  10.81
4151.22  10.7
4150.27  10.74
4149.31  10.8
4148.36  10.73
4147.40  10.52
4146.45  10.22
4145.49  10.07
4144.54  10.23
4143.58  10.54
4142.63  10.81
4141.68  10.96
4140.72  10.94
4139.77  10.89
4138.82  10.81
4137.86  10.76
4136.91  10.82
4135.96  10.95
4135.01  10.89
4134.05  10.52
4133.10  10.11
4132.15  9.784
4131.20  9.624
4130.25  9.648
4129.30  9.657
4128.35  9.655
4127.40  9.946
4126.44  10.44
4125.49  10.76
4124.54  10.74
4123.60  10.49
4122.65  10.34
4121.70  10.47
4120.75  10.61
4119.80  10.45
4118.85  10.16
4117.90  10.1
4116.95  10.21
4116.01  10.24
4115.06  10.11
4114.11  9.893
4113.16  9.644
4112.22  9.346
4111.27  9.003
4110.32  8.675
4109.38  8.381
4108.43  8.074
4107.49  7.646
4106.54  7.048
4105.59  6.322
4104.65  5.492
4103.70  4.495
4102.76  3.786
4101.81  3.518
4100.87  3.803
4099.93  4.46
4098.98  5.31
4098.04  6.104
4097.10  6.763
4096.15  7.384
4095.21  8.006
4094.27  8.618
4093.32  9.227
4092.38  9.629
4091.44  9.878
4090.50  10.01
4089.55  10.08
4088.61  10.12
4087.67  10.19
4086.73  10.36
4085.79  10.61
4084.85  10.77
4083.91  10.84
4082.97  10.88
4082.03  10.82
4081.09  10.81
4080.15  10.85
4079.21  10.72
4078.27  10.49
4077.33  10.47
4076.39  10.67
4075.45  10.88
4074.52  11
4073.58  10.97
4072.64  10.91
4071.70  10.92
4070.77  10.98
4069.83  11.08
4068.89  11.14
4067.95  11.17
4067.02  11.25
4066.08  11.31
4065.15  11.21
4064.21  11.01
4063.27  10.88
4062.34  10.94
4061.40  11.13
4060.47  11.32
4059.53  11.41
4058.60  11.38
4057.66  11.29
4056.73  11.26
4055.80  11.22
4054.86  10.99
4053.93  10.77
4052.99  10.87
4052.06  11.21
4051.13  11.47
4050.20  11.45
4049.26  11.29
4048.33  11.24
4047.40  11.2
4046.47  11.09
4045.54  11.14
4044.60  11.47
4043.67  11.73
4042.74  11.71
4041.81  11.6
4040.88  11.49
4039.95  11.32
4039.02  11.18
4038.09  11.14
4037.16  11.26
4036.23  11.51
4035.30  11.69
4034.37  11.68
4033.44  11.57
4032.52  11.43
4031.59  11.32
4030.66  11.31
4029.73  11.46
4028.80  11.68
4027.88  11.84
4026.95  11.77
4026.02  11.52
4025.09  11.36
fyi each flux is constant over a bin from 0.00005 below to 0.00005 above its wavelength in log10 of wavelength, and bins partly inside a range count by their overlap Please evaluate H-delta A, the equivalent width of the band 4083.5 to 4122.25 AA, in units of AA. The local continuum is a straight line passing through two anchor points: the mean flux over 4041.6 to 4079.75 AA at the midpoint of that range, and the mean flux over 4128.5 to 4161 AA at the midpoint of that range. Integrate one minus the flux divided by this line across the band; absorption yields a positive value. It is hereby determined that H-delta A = 8.6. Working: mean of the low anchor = 11.1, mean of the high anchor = 10.5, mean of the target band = 8.43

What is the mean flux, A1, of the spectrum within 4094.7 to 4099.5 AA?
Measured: 6.71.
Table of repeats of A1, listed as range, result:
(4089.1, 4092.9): 9.88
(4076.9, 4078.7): 10.5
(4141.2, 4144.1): 10.8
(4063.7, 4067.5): 11.2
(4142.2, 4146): 10.4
